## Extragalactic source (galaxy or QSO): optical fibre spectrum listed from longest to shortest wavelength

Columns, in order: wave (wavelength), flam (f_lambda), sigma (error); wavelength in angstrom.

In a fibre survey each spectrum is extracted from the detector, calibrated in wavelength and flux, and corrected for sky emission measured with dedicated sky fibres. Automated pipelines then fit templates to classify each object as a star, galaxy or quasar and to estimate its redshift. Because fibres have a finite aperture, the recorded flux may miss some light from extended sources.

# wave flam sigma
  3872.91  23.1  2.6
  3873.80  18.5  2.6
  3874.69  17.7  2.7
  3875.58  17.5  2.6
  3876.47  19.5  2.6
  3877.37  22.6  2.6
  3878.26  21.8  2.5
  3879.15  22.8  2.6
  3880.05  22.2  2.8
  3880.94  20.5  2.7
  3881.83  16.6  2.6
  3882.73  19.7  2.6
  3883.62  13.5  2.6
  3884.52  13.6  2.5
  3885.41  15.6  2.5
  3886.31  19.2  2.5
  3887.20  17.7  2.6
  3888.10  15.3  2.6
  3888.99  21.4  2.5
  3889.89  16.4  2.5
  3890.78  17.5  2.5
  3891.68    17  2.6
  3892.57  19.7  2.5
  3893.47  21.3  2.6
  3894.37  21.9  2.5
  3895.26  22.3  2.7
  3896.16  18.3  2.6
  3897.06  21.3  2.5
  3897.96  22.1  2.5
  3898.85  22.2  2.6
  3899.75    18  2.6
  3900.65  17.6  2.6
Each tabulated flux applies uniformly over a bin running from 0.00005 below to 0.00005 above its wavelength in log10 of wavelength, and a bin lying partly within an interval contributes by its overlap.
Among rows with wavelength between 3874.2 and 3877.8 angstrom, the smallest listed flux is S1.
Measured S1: 17.5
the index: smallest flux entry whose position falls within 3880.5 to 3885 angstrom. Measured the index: 13.5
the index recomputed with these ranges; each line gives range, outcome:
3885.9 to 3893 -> 15.3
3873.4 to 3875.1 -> 17.7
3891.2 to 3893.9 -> 17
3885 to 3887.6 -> 15.6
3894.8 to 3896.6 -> 18.3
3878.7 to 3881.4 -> 20.5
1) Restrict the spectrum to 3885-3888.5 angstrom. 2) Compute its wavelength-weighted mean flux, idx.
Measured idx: 17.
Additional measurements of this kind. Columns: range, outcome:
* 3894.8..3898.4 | 21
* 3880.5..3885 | 16.8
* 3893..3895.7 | 21.8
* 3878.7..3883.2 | 20.3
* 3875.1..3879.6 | 20.8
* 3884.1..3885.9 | 14.7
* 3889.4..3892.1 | 17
